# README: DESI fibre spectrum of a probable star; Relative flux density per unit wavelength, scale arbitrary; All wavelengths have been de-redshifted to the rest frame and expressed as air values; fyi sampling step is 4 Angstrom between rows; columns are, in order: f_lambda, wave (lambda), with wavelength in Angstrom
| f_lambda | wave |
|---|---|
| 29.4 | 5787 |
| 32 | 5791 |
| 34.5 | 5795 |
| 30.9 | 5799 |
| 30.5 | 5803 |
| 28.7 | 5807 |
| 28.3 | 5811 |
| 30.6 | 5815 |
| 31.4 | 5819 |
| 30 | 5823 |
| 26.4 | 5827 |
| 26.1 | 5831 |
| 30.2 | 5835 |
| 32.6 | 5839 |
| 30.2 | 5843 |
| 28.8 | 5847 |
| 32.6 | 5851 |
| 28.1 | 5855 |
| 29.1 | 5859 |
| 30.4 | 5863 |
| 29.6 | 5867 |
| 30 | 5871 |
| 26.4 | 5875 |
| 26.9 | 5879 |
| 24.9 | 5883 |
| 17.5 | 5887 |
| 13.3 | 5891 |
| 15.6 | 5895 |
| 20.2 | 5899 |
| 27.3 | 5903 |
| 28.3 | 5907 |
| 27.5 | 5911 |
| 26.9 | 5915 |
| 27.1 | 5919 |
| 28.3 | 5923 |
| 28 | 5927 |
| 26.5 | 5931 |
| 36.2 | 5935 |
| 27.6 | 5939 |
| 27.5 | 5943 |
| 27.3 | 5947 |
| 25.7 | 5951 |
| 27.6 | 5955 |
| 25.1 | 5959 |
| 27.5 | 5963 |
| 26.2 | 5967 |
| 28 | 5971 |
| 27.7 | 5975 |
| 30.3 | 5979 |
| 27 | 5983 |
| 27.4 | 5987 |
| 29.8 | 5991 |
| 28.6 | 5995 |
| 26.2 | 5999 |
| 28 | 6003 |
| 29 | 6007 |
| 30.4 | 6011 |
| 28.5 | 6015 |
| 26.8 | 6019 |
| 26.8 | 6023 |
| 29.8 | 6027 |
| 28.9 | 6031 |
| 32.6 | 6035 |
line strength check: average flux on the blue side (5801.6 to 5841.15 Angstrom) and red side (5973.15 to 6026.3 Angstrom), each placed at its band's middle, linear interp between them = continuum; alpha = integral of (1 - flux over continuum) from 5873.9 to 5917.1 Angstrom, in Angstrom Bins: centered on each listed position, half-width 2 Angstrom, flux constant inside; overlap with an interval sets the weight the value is 8.72 Angstrom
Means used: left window 29.5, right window 28.2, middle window 23.1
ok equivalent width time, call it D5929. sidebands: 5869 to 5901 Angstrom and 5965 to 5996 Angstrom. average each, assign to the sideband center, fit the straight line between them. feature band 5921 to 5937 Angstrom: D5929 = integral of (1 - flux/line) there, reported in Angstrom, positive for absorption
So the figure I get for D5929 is -3.23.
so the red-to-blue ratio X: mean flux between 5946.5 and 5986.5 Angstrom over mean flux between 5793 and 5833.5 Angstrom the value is 0.92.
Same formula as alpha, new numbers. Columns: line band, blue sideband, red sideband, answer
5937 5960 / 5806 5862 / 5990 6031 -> 1.5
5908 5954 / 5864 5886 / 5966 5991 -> -0.7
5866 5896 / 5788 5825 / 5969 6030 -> 6.8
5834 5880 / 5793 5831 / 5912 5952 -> -0.5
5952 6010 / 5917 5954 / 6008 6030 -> 1.3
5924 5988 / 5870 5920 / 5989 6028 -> -4.0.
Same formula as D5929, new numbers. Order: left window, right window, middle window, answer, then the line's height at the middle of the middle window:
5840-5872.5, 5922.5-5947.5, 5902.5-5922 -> 1.1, 29.2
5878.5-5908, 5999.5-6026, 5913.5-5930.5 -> -3.4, 22.9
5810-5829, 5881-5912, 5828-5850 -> -1.8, 27.4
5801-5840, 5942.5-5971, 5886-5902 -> 6.1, 28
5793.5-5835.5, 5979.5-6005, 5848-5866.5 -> -0.4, 29.3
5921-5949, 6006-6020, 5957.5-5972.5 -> 1.1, 28.8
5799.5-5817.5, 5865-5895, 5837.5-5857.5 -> -3.1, 26.3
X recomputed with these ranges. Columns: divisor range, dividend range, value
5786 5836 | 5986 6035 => 0.95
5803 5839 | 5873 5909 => 0.76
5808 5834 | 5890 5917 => 0.80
